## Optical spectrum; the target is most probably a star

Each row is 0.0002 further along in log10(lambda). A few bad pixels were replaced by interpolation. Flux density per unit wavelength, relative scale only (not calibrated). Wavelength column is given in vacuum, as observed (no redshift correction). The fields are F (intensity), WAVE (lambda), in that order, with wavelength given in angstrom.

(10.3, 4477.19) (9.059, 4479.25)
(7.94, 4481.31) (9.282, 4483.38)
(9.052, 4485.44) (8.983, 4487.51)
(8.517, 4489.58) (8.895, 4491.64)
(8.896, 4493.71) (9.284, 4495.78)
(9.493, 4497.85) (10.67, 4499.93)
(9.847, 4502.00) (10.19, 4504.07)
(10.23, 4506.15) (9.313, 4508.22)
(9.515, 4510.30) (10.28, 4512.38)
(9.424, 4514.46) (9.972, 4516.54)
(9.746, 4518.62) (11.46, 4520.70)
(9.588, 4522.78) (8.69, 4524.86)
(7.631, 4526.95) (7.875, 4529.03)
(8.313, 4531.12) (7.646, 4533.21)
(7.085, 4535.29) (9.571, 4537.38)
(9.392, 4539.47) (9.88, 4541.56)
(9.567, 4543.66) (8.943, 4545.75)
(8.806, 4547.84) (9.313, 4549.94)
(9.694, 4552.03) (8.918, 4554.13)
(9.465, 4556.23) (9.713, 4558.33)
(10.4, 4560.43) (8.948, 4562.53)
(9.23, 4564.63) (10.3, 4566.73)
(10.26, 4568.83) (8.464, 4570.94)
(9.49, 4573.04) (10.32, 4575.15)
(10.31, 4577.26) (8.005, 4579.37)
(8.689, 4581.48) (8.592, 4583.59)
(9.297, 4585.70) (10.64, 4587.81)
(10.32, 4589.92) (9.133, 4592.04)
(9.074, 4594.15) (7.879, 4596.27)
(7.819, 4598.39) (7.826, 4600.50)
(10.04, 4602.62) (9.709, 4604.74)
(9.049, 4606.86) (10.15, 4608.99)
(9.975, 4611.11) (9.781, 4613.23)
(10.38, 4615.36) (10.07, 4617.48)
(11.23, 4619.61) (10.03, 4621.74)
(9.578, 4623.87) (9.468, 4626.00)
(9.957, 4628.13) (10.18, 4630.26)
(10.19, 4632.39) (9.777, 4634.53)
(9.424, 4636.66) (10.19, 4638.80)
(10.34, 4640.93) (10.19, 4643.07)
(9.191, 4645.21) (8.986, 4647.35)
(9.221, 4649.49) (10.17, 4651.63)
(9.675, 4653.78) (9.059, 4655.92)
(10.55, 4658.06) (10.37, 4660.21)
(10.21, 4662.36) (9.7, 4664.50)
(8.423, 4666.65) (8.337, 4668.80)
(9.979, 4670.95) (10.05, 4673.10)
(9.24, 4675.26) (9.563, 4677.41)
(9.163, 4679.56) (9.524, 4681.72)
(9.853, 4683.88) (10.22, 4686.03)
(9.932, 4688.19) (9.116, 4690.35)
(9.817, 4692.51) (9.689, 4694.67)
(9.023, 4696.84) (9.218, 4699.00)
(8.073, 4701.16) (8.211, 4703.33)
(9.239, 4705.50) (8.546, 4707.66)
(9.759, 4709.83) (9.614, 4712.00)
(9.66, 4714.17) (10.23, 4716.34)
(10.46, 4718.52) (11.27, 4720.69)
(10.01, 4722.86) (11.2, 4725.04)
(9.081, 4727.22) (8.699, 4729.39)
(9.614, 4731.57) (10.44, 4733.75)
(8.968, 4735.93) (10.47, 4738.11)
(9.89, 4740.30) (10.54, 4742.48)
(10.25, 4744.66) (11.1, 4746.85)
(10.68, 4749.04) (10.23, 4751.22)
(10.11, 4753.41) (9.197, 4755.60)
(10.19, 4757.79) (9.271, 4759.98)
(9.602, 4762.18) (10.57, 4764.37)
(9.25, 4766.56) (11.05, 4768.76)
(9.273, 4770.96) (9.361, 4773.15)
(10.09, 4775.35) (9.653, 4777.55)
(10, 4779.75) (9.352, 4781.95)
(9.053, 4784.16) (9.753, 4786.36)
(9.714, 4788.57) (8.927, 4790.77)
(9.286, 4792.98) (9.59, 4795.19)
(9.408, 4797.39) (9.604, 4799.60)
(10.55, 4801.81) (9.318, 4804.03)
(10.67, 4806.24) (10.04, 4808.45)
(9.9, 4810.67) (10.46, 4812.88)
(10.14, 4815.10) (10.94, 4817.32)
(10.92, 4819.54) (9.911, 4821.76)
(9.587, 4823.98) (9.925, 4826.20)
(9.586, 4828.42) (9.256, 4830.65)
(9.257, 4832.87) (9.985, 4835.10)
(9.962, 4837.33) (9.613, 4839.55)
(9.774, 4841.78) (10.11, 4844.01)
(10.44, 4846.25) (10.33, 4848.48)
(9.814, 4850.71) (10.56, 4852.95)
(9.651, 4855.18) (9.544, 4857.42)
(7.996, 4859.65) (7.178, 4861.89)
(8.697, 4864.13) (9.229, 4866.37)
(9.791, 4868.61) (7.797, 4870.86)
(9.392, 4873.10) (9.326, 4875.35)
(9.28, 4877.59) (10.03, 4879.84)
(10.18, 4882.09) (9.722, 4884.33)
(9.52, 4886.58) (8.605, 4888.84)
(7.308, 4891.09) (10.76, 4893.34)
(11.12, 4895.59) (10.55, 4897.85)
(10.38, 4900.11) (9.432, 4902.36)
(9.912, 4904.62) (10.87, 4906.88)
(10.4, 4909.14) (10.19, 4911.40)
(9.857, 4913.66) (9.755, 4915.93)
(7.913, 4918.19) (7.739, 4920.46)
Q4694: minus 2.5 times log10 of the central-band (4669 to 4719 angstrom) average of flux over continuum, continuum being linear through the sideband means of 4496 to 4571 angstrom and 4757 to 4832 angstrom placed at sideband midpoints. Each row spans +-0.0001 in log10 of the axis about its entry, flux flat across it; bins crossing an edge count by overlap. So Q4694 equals 0.02 mag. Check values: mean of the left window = 9.39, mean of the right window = 9.83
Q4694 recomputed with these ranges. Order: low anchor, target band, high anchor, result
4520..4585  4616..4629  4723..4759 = -0.064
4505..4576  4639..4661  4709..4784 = -0.013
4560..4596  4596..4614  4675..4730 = 0.034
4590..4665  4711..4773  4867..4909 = -0.038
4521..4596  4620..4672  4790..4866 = -0.042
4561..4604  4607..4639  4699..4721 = -0.077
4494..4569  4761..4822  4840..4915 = -0.033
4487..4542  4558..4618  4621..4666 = 0.017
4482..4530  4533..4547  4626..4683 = 0.063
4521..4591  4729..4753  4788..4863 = -0.058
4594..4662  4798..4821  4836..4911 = -0.064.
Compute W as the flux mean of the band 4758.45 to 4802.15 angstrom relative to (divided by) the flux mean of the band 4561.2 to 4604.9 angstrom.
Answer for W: 1.0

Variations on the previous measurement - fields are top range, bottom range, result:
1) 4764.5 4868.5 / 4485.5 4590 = 1.04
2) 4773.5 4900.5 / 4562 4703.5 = 1.01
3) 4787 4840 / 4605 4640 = 0.99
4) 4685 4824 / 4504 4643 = 1.04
